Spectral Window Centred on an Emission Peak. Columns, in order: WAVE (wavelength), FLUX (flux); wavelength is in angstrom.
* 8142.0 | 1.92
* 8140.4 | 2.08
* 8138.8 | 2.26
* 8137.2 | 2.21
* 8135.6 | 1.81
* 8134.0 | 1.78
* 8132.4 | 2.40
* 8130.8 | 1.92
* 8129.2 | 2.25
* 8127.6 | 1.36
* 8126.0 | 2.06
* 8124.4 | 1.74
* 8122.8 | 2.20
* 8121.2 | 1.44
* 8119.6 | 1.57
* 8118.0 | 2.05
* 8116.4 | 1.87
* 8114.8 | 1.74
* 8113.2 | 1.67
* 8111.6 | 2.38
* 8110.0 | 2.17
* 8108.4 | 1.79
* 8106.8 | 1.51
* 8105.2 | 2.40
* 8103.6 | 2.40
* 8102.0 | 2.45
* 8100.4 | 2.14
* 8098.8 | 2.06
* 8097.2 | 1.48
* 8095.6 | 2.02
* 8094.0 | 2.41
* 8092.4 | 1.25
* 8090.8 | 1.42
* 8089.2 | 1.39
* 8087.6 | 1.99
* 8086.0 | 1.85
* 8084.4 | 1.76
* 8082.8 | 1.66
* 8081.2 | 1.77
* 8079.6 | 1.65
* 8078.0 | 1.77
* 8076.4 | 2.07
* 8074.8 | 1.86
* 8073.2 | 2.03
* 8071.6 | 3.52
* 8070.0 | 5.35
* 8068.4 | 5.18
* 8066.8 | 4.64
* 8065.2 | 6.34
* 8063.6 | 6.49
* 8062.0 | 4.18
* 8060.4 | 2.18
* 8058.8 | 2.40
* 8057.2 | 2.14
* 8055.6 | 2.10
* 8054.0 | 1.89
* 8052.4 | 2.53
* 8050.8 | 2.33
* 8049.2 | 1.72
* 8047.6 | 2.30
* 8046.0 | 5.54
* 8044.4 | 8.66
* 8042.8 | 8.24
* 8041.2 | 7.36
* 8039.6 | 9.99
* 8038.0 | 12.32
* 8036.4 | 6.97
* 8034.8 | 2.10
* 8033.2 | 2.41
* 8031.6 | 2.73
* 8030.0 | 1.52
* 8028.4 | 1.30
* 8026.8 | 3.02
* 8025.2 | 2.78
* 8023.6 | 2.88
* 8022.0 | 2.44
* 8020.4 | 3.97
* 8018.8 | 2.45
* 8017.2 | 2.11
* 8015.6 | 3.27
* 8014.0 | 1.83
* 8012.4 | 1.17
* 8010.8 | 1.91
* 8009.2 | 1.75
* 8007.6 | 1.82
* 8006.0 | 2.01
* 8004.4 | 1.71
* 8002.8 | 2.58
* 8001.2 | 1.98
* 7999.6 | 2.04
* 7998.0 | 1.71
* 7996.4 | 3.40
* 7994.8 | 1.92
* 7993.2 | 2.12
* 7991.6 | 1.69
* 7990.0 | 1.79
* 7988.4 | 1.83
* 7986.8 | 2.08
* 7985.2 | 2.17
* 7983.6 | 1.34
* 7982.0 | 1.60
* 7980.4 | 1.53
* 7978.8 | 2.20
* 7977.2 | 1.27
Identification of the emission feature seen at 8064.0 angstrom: [N II]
